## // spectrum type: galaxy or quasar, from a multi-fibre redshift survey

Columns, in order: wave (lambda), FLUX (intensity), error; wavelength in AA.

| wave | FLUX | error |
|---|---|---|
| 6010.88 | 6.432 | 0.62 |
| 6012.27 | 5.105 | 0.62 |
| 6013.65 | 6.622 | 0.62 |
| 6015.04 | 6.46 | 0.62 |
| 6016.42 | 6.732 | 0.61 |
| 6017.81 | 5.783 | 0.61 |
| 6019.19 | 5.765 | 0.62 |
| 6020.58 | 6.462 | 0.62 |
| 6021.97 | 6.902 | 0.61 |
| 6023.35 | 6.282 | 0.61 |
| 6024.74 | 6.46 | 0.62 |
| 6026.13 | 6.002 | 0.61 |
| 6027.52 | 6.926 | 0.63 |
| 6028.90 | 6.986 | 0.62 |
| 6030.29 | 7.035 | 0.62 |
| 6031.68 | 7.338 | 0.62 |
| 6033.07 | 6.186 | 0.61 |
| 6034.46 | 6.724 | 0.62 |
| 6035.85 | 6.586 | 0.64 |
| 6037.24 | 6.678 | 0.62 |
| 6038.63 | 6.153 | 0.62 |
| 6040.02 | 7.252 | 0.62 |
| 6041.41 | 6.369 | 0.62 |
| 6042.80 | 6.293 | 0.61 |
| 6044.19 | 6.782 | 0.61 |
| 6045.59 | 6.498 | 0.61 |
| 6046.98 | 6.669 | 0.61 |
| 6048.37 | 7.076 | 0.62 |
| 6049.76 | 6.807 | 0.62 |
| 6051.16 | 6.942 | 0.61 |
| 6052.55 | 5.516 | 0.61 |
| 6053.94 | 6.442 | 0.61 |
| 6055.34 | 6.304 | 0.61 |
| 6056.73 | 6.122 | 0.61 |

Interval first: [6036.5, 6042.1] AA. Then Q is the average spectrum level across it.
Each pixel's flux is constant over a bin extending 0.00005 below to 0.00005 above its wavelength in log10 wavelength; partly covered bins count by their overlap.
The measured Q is 6.62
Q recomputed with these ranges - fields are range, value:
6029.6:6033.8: 6.85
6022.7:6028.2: 6.41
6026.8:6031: 6.98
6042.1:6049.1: 6.67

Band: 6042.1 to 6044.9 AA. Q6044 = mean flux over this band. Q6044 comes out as 6.52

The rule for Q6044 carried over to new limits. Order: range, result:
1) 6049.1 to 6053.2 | 6.42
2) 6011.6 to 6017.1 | 6.24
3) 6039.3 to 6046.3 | 6.64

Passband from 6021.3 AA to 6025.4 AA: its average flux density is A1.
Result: 6.55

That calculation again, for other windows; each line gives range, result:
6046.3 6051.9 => 6.87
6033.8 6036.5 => 6.65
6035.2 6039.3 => 6.47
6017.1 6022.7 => 6.23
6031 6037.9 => 6.7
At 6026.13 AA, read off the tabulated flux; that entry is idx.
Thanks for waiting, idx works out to 6.002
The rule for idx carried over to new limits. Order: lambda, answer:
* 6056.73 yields 6.122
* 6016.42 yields 6.732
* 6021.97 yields 6.902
